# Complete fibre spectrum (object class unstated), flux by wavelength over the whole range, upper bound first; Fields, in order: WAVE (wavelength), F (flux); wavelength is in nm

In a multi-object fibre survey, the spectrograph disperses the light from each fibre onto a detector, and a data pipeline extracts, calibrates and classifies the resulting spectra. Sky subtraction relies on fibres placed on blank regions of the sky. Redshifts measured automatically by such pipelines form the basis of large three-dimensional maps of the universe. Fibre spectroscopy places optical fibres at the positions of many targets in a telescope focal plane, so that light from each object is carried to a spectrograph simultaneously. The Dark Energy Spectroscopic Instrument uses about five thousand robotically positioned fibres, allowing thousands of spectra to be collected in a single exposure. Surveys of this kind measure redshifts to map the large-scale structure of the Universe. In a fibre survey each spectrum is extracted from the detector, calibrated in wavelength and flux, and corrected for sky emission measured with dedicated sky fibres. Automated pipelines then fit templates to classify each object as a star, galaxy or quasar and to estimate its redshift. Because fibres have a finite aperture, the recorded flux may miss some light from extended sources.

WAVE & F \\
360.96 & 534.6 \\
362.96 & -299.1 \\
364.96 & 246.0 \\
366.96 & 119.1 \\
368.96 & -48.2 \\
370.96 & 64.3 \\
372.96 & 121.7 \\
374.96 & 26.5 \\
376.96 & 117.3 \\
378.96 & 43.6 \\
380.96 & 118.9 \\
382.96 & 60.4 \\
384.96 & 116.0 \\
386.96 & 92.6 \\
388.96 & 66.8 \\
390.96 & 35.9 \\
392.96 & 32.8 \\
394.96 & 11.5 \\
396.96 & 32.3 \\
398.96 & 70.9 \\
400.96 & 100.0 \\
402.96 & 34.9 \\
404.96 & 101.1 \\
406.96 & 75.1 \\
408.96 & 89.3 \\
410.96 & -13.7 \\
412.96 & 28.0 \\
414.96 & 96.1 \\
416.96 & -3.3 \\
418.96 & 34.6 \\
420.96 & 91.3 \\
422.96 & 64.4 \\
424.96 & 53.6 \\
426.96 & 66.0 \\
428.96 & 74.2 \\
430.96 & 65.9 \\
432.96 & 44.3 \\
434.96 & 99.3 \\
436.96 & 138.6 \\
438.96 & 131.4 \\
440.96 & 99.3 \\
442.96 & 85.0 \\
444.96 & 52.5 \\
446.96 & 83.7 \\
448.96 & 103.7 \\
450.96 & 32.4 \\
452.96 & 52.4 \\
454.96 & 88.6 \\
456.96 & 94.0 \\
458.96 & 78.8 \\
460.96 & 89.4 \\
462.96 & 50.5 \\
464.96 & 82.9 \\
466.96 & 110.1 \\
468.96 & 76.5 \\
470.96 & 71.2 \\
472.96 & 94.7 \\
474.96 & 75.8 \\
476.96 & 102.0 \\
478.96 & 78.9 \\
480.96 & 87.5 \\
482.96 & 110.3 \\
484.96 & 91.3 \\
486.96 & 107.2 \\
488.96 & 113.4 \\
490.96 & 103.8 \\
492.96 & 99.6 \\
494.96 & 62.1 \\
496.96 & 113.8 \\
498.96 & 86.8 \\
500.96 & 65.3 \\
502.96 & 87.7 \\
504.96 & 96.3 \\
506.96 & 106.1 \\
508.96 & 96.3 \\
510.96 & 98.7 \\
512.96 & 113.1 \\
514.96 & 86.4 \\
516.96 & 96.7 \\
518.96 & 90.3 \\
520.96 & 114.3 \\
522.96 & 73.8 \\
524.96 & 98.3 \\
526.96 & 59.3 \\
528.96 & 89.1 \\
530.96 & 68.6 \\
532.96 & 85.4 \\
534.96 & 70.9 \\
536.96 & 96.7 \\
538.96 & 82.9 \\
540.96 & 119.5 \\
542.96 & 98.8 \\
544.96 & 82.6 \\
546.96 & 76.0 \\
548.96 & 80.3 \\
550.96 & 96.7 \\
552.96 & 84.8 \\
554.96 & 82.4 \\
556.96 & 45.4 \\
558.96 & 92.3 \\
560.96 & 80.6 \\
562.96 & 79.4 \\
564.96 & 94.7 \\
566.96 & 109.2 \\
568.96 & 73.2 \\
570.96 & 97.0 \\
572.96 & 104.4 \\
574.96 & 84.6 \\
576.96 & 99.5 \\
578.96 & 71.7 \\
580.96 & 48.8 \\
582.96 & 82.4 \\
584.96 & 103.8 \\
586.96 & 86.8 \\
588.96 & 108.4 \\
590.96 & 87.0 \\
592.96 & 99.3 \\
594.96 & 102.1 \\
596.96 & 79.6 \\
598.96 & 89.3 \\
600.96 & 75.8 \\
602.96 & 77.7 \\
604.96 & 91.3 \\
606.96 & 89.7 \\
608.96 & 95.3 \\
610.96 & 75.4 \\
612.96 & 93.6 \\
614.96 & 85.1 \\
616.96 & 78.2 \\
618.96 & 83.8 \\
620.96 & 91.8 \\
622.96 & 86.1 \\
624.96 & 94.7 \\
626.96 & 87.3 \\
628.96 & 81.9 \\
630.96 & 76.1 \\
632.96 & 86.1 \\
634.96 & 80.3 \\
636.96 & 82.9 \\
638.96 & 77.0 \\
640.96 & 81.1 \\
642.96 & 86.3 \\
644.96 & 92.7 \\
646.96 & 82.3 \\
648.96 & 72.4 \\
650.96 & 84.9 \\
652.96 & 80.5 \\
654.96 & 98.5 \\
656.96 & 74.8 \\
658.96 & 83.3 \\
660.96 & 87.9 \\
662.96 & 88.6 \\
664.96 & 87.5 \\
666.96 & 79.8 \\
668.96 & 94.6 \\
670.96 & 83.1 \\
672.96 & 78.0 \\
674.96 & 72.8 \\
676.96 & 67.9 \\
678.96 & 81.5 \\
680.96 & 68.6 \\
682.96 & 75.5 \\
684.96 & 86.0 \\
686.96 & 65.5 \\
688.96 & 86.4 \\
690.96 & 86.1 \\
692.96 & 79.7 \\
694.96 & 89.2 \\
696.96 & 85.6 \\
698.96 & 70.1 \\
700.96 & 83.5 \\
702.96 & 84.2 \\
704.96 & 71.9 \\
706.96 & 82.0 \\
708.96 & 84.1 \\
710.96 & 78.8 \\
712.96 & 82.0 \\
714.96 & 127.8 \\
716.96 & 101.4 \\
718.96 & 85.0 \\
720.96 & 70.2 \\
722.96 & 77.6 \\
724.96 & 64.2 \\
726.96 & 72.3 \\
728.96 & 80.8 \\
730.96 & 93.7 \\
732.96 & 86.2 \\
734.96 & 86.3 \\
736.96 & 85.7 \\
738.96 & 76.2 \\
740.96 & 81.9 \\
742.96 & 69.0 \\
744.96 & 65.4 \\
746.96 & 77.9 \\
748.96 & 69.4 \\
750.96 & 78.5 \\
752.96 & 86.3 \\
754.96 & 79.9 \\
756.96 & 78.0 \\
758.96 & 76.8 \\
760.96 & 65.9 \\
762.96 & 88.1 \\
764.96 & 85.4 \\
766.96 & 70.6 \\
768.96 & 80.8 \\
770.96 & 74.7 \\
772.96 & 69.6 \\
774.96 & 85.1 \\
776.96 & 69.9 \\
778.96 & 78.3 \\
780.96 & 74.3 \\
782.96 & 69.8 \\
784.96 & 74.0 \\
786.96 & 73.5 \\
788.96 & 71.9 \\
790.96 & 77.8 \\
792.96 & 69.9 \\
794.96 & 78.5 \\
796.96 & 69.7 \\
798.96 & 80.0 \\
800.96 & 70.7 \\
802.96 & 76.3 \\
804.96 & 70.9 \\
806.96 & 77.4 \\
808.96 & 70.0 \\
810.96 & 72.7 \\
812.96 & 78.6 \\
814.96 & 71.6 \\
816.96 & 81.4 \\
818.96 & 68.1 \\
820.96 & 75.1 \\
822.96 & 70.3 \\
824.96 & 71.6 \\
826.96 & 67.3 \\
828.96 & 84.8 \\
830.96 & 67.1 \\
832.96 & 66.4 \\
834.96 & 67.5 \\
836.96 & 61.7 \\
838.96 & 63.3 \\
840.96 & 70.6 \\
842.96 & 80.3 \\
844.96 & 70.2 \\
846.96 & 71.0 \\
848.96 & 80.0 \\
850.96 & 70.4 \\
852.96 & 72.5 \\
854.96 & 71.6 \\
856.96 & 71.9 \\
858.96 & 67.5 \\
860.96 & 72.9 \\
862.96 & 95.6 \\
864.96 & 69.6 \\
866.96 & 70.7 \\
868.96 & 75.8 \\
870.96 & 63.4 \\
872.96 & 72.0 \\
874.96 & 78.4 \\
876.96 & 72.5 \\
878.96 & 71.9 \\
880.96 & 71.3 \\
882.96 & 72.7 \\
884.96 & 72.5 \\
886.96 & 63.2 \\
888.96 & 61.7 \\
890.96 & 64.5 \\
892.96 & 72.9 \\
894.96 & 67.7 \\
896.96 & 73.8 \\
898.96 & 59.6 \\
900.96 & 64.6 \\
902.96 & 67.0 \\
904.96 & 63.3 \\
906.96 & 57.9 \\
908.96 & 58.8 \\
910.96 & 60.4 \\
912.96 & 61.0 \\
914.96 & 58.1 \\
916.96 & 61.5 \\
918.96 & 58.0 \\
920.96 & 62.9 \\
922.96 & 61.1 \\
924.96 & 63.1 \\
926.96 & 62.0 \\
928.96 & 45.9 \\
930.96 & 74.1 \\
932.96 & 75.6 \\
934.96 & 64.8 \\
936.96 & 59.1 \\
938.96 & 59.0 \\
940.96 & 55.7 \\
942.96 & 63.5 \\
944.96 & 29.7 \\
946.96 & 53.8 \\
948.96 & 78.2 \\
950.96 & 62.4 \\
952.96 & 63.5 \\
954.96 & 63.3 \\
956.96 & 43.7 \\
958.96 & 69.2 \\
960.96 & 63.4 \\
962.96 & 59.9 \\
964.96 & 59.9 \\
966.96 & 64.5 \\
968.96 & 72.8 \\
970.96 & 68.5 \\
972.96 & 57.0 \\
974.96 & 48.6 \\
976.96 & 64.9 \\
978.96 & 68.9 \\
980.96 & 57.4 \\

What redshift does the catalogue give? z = 0.088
